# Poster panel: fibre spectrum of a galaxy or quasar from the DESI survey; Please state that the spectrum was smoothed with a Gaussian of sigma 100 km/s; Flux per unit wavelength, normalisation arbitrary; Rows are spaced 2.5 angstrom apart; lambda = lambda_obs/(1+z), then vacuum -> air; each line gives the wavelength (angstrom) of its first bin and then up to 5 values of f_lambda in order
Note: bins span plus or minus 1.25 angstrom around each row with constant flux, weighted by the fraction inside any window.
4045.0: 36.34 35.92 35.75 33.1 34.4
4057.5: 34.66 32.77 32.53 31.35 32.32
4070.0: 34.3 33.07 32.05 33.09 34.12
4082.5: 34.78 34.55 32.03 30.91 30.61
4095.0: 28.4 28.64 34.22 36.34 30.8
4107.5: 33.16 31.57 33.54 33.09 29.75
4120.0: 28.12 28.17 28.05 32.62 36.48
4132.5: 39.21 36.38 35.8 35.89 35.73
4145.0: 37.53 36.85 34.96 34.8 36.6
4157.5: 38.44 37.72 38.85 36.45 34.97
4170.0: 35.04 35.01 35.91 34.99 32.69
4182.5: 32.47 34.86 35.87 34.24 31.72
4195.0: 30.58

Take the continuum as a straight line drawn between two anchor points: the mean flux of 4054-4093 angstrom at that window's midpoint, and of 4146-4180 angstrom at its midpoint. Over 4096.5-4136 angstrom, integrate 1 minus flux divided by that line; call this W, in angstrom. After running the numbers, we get 2.26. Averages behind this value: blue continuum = 33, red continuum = 36.1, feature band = 32.5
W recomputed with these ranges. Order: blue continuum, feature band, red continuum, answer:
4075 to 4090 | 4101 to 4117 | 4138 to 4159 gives 0.7 angstrom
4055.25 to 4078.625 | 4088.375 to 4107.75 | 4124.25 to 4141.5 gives 1.4 angstrom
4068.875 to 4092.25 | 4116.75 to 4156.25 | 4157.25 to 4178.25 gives 1.1 angstrom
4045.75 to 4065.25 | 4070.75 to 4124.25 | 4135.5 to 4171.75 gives 4.7 angstrom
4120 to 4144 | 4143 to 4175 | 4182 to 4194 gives -2.3 angstrom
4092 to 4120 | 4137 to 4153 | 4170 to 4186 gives -1.4 angstrom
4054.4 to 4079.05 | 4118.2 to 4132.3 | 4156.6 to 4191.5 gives 1.3 angstrom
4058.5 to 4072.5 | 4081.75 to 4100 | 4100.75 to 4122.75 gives 0.4 angstrom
